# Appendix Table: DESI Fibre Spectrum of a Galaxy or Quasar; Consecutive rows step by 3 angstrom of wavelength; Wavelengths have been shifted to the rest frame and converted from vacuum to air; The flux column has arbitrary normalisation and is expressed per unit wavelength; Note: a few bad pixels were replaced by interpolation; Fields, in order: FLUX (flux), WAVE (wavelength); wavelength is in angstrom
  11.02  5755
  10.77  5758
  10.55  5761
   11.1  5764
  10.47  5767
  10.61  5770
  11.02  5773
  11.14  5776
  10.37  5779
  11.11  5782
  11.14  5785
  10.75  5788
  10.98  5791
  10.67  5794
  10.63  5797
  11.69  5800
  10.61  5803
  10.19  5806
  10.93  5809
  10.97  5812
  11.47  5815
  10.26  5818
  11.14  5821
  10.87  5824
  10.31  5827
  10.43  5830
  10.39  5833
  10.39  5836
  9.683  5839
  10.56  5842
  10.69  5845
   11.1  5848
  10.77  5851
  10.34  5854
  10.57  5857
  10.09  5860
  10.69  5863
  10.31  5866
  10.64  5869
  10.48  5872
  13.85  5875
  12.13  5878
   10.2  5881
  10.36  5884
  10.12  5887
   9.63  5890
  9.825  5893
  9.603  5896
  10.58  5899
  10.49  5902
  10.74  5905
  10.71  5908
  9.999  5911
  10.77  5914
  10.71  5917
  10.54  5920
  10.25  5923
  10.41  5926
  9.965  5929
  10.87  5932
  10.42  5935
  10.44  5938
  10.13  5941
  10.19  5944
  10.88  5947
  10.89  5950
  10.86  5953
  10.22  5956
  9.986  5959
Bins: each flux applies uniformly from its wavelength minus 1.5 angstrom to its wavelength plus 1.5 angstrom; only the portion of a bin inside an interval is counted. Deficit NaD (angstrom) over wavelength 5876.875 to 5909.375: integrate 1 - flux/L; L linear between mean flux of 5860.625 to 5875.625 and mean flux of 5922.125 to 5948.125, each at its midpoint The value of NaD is 1.1 angstrom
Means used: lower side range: 11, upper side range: 10.4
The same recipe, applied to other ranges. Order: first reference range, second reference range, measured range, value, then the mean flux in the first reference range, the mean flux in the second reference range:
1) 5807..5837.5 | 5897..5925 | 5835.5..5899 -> 0.20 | 10.7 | 10.5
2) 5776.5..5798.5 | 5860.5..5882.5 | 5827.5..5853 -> 1.22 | 10.8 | 11.1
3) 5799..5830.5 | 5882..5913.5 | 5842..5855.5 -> -0.18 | 10.8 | 10.2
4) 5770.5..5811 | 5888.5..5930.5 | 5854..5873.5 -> 0.12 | 10.9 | 10.3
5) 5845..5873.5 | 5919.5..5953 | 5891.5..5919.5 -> 0.32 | 10.6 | 10.5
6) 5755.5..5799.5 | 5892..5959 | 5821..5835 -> 0.17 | 10.8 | 10.4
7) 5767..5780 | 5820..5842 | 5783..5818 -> -0.89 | 10.8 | 10.5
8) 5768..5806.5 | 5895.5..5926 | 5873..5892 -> -0.80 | 10.9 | 10.5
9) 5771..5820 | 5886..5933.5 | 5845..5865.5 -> 0.00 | 10.9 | 10.3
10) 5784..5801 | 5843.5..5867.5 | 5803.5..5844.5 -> 0.66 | 11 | 10.6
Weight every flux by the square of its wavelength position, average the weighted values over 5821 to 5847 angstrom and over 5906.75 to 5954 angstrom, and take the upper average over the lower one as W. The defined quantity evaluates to 1.04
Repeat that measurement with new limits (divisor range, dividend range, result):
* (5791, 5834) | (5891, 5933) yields 1.00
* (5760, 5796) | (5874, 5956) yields 1.02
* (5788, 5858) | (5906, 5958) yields 1.02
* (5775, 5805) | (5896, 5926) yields 1.00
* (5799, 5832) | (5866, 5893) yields 1.03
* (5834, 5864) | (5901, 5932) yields 1.02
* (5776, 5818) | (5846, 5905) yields 1.00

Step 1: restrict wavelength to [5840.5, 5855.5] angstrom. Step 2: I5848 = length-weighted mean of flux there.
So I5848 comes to 10.7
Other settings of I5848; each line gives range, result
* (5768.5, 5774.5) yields 10.8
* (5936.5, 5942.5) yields 10.3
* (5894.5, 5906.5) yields 10.4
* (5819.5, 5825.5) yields 11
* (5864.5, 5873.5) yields 10.5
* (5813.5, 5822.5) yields 11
